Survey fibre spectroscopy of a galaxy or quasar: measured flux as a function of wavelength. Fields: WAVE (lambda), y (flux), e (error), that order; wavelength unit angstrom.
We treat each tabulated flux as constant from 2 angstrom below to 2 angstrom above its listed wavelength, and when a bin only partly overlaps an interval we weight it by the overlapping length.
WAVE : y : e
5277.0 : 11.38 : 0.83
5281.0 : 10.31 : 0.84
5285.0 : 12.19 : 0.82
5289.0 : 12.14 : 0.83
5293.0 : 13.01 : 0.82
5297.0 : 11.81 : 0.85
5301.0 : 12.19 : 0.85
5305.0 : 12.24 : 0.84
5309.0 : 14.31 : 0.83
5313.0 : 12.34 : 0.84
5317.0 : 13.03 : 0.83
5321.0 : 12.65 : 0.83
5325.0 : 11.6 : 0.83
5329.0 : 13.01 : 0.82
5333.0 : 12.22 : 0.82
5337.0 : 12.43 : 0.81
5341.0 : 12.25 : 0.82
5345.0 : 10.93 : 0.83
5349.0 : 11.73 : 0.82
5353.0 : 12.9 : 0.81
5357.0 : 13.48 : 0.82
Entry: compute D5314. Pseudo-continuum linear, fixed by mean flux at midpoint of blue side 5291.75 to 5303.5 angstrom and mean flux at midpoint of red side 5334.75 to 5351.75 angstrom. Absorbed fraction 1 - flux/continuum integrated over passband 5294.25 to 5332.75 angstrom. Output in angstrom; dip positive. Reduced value -1.3 angstrom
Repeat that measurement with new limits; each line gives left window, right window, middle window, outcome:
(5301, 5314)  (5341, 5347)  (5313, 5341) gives -0.9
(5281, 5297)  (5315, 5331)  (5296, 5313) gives -0.5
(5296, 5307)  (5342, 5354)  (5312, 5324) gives -0.6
